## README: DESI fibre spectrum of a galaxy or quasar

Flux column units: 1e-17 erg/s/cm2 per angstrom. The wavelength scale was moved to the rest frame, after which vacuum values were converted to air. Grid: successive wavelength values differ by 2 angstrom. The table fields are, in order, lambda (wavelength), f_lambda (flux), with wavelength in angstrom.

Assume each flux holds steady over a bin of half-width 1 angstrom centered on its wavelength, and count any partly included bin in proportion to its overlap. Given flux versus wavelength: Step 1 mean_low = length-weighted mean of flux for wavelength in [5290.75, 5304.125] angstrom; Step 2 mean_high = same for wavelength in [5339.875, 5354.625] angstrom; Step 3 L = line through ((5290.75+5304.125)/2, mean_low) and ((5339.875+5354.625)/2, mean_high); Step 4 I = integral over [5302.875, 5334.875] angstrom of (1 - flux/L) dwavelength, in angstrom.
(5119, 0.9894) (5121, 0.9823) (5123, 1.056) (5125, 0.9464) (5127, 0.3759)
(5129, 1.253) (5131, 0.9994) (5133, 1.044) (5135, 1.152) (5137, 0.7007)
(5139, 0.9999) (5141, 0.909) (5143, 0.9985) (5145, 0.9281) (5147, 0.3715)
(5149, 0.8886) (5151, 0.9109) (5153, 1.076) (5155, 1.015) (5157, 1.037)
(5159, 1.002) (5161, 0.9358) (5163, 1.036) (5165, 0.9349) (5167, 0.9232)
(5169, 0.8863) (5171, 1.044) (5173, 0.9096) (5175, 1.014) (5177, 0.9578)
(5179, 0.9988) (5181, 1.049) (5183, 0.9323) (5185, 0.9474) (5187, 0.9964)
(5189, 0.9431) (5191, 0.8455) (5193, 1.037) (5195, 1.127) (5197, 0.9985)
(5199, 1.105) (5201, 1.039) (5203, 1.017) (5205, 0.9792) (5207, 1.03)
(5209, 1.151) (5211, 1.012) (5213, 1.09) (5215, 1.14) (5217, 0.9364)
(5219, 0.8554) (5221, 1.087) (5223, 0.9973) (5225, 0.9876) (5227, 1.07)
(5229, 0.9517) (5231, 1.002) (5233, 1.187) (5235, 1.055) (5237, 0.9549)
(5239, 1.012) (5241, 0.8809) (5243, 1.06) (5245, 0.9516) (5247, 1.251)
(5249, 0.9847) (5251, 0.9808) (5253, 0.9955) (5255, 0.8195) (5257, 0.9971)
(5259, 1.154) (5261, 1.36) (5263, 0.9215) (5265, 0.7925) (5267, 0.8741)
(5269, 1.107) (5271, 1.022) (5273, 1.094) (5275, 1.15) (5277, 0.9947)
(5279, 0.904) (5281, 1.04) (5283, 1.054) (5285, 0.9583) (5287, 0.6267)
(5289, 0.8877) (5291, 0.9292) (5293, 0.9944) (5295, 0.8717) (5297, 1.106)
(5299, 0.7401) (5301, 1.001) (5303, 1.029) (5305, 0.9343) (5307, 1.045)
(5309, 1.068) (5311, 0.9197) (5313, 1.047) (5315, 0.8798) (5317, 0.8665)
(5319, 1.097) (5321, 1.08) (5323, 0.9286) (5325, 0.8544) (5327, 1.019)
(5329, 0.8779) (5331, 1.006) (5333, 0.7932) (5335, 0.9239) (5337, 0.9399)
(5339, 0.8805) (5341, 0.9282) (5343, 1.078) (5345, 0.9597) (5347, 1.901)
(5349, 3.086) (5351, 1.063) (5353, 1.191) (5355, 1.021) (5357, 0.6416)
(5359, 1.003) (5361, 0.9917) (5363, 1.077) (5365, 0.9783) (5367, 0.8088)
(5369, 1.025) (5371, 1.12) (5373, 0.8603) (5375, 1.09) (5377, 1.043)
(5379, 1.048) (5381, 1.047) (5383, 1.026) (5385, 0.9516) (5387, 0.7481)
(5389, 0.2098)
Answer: 5.2 angstrom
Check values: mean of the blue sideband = 0.954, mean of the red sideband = 1.43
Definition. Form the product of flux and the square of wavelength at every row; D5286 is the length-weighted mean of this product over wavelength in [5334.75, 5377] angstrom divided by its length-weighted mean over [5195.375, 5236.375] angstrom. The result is 1.1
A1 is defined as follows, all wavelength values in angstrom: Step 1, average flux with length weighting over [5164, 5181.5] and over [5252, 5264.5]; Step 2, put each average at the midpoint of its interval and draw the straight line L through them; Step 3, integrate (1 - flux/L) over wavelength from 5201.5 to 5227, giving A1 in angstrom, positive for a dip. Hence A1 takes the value -0.71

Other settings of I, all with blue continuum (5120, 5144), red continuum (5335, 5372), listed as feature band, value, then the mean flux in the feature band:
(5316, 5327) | 1.4 angstrom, 0.97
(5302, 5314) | 1.1 angstrom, 1.01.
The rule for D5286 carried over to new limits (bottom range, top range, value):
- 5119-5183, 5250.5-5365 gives 1.15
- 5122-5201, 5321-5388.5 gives 1.18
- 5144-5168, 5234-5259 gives 1.13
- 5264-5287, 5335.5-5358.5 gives 1.29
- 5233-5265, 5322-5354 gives 1.17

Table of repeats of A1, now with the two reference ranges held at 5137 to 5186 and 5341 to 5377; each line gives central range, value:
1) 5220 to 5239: -0.3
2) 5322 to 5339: 3.2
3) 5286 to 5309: 3.4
